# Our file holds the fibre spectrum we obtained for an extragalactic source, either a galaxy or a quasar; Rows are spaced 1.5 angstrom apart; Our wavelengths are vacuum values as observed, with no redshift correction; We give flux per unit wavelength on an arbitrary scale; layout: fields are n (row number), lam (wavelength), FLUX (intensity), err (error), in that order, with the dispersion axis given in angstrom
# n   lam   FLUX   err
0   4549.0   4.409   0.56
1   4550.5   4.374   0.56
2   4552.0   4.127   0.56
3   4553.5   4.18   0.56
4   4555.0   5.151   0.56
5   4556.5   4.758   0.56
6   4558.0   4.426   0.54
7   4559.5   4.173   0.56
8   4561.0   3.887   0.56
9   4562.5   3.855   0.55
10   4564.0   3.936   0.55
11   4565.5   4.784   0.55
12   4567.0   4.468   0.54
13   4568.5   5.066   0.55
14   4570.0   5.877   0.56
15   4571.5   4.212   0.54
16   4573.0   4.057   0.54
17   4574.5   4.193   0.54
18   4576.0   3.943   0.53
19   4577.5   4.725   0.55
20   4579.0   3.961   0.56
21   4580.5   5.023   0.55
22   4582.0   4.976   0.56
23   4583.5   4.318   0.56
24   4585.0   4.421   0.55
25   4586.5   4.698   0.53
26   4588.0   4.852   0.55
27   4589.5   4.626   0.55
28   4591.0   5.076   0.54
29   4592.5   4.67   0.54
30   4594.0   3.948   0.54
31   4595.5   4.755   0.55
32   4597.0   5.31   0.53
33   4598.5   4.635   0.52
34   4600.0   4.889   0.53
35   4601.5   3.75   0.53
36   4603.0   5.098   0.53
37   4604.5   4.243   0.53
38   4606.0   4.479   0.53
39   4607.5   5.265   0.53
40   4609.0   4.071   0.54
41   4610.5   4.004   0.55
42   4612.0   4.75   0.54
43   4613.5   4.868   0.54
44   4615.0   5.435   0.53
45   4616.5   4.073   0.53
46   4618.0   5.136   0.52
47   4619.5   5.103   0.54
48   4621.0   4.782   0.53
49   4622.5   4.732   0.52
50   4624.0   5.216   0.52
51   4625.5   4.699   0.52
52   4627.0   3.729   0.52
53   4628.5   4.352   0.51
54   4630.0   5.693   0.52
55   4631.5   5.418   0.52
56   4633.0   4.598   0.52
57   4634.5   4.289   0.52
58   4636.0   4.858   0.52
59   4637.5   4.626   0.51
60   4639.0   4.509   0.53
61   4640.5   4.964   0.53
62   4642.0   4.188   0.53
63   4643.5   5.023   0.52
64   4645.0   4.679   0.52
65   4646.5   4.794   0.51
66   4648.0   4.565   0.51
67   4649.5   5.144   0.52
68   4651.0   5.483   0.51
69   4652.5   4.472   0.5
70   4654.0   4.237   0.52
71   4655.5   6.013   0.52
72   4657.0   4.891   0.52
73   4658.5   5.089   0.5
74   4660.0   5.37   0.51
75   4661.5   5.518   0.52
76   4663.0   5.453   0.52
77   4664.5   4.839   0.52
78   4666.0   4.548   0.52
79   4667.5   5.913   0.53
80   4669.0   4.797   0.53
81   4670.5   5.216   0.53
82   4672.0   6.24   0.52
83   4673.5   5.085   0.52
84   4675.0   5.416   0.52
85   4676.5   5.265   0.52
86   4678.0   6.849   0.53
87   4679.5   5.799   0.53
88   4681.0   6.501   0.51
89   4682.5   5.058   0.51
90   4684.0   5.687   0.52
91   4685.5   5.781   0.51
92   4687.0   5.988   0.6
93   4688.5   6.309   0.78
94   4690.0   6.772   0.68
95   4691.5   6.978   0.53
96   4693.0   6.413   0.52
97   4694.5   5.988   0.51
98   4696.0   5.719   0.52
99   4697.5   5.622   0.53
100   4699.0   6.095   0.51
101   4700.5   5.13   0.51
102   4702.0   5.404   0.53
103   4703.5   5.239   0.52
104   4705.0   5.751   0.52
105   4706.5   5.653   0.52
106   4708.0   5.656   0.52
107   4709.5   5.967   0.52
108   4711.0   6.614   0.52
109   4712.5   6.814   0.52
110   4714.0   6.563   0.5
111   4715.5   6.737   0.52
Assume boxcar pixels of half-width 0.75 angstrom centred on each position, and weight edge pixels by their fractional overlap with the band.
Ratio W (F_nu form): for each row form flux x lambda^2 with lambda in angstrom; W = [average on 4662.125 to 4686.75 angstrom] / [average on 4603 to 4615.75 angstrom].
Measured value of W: 1.2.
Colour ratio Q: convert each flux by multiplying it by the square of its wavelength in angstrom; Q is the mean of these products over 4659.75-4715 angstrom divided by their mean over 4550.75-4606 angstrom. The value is 1.34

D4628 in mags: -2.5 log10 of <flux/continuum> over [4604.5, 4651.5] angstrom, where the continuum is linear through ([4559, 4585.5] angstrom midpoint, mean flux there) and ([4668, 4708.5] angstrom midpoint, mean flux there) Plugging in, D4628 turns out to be 0.075 mag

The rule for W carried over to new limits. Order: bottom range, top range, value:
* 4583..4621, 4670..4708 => 1.30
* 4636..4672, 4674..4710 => 1.19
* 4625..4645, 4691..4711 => 1.28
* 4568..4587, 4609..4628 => 1.04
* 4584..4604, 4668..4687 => 1.26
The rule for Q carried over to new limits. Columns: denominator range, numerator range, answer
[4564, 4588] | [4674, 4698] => 1.38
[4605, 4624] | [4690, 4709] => 1.28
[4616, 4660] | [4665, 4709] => 1.22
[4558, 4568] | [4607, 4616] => 1.14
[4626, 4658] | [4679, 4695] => 1.30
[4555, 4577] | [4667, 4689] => 1.35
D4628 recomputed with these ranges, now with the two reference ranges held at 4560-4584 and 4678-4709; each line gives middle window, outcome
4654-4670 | 0.07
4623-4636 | 0.08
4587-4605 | 0.02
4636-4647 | 0.13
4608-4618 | 0.08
